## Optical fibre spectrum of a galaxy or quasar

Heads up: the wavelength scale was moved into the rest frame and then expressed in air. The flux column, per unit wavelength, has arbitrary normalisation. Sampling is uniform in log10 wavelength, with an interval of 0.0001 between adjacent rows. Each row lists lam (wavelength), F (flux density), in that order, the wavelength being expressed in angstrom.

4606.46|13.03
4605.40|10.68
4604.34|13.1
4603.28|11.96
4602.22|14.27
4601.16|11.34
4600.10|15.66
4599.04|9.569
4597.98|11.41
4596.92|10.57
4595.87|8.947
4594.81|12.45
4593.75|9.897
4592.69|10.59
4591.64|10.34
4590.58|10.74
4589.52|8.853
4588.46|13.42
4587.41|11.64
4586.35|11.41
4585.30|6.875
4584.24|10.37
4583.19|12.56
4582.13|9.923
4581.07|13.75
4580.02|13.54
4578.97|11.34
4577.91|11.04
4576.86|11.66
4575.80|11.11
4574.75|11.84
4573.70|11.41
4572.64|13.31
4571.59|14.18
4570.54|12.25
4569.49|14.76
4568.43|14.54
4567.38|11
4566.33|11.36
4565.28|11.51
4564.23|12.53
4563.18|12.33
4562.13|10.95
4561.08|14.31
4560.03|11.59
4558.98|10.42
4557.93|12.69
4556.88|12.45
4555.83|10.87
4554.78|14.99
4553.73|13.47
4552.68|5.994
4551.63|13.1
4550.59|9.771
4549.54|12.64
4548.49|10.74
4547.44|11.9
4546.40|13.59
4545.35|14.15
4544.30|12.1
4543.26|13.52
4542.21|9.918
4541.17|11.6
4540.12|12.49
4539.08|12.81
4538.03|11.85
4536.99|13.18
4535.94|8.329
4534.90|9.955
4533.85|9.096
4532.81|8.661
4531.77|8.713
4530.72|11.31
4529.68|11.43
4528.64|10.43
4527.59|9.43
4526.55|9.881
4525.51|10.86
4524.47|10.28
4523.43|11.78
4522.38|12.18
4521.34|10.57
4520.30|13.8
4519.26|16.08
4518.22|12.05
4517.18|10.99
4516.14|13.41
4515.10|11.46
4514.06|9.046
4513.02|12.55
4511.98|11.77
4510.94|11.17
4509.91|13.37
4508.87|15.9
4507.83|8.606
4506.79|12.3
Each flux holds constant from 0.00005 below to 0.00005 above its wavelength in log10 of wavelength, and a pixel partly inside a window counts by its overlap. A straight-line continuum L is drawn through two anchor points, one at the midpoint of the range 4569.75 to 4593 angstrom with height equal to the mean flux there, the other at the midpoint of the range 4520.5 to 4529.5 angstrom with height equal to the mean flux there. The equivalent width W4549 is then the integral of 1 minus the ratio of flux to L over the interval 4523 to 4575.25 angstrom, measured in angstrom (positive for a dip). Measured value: -2.5 angstrom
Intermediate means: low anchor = 10.8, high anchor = 11.5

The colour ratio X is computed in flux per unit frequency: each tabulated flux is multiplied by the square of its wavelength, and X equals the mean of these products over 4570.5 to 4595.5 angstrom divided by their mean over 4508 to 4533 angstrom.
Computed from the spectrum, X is 1.02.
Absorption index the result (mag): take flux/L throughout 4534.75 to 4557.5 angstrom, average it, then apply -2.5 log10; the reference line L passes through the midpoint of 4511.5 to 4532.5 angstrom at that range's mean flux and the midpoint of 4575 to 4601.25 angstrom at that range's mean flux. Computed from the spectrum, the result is -0.05 mag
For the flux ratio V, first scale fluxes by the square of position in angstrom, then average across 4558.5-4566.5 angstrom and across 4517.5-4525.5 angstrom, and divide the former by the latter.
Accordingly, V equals 0.99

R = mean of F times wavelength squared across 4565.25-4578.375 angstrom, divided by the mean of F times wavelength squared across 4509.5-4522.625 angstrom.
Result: 1.0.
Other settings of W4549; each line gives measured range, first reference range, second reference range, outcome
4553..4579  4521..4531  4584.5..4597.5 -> -4.1 angstrom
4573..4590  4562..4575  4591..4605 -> 1.1 angstrom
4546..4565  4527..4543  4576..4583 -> -1.2 angstrom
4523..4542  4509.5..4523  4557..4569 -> 2.4 angstrom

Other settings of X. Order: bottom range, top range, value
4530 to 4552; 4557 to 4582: 1.09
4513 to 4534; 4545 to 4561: 1.08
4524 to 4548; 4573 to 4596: 1.02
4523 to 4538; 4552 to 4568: 1.16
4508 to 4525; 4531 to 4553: 0.93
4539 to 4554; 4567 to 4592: 1.01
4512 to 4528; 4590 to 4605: 1.02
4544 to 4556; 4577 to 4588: 0.96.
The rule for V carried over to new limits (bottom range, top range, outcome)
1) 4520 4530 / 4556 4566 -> 1.11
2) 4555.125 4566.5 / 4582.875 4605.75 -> 0.95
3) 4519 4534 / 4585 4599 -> 1.00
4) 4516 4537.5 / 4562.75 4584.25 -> 1.13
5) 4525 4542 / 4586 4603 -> 1.10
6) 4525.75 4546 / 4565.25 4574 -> 1.18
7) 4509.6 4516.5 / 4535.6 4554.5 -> 1.02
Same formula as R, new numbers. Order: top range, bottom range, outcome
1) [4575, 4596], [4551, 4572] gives 0.91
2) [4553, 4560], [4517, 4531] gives 1.08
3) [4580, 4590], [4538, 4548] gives 0.91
